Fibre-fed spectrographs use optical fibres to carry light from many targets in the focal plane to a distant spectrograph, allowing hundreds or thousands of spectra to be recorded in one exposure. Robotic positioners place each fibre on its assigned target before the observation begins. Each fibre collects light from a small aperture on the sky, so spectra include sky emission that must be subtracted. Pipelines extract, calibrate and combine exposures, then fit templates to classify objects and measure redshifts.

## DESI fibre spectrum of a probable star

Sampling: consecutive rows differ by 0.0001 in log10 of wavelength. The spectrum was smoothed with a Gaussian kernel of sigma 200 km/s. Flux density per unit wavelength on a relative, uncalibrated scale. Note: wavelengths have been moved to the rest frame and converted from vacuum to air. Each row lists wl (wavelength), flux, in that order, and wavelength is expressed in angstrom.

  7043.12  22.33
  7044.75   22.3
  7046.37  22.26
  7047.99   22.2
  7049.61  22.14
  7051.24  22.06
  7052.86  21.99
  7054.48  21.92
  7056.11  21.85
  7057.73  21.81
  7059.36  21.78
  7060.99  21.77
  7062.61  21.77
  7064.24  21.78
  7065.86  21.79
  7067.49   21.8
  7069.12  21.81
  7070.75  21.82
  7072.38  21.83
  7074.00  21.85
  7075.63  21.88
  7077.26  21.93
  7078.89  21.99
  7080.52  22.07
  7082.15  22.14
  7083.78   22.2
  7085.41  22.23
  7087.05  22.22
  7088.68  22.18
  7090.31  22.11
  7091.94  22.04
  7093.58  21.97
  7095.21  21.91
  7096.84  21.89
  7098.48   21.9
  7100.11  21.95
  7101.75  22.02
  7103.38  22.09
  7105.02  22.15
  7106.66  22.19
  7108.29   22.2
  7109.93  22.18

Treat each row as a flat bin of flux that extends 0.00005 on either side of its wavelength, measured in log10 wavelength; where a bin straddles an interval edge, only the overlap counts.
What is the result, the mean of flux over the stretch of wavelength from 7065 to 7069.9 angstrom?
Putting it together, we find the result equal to 21.8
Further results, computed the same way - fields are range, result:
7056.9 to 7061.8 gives 21.8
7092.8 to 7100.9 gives 21.9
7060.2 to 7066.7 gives 21.8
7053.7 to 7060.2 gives 21.8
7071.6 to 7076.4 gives 21.9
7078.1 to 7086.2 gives 22.1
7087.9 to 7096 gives 22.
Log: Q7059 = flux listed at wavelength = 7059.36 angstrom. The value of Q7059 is 21.78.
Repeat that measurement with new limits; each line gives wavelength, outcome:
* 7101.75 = 22.02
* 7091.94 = 22.04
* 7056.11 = 21.85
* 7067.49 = 21.8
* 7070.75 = 21.82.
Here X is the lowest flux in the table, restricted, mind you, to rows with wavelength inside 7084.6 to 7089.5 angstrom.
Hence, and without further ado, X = 22.18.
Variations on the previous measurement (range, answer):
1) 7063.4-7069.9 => 21.78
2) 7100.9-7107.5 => 22.02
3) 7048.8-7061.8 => 21.77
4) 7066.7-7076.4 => 21.8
